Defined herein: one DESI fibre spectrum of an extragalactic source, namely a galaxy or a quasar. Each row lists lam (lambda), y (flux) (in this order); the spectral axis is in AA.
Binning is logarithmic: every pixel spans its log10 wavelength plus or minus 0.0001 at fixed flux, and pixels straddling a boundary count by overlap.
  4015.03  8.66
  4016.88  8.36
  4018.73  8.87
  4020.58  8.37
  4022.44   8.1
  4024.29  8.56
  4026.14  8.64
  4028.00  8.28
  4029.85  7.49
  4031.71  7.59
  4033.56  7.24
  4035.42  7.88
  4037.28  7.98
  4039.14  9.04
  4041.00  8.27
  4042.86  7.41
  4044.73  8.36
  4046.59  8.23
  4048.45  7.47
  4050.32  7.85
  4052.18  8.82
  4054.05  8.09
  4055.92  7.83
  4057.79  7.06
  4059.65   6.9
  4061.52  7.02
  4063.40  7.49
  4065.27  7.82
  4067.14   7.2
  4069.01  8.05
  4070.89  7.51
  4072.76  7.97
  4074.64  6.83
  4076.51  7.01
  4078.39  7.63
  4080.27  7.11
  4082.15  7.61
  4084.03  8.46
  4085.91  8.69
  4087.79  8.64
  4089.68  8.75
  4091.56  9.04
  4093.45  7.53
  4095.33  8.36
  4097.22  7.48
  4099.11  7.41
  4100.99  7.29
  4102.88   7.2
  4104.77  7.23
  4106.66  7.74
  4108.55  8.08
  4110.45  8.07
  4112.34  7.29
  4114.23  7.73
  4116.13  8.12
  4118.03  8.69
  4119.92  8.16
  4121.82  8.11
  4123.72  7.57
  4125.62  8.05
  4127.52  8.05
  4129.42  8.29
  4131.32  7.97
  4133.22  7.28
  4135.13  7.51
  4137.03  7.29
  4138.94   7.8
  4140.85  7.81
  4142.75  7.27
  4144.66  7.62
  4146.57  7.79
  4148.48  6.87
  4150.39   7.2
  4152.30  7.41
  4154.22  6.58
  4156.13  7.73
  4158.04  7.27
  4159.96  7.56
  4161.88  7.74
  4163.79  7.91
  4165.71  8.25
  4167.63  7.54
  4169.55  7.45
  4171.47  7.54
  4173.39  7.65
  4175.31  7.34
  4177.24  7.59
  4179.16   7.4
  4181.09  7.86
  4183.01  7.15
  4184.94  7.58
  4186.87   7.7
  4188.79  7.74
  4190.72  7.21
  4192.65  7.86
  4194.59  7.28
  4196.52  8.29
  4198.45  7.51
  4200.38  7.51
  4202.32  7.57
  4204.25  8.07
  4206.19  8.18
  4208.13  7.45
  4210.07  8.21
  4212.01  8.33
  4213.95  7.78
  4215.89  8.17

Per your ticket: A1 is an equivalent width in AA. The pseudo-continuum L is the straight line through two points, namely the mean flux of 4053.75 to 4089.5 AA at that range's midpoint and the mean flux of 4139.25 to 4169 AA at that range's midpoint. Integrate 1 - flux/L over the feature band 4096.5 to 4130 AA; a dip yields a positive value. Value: -1.0 AA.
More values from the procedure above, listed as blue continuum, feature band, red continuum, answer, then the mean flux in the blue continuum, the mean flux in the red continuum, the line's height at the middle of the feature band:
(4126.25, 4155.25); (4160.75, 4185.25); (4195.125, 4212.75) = 0.3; 7.52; 7.88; 7.71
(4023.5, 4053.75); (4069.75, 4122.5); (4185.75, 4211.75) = 0.7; 8.07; 7.75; 7.95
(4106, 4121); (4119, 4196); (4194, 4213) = 3.1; 7.99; 7.85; 7.92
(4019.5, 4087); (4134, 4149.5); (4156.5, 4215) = 0.5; 7.83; 7.69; 7.73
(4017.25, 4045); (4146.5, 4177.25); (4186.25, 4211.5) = 1.4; 8.14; 7.75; 7.83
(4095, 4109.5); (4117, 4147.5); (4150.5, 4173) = -1.1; 7.57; 7.53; 7.55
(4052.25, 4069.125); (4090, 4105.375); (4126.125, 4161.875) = -0.4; 7.54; 7.53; 7.53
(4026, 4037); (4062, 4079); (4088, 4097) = 1.4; 7.8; 8.36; 8.16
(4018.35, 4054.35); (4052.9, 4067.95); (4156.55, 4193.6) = 1.1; 8.12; 7.6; 8.03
